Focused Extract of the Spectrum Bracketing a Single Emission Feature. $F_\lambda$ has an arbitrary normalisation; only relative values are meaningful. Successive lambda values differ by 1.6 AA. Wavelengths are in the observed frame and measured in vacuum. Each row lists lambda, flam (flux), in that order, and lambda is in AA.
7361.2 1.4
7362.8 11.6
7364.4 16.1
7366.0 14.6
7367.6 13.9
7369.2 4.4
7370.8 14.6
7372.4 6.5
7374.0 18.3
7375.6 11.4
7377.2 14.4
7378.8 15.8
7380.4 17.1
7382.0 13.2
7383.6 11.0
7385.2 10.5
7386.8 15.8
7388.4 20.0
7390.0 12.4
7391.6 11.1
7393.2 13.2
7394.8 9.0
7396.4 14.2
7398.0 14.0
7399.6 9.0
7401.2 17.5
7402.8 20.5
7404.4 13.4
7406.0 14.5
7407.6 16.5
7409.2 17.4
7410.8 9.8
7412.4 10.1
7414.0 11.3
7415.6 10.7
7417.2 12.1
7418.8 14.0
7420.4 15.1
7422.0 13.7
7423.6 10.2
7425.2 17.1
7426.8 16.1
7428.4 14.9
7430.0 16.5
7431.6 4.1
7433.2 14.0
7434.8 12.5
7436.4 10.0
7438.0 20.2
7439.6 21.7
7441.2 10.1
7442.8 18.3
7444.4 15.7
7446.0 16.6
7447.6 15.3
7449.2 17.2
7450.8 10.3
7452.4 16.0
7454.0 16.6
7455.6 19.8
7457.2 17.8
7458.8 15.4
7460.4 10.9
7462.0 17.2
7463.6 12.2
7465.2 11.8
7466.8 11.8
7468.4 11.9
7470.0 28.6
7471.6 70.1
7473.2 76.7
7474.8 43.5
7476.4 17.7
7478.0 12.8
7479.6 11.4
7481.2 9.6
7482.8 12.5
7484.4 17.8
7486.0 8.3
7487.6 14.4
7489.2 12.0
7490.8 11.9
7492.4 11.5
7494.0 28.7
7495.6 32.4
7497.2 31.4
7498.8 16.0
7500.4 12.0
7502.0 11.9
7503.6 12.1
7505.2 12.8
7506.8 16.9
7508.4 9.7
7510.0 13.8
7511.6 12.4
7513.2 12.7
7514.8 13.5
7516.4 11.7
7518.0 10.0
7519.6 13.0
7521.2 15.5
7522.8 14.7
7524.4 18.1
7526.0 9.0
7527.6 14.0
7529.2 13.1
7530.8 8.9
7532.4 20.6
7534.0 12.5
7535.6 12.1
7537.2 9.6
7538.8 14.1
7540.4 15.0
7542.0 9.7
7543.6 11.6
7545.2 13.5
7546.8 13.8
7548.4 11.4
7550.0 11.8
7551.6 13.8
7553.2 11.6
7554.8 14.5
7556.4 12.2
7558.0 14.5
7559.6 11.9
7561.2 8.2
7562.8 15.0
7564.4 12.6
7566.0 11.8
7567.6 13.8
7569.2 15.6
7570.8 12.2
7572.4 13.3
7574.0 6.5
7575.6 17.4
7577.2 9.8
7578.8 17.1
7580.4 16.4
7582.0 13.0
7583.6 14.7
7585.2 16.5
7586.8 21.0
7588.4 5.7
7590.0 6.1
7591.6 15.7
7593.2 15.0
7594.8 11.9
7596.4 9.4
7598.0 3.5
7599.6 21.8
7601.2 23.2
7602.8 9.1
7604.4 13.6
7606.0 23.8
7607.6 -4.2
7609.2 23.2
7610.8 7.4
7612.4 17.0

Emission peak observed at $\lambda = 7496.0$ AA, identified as [N II] 6583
